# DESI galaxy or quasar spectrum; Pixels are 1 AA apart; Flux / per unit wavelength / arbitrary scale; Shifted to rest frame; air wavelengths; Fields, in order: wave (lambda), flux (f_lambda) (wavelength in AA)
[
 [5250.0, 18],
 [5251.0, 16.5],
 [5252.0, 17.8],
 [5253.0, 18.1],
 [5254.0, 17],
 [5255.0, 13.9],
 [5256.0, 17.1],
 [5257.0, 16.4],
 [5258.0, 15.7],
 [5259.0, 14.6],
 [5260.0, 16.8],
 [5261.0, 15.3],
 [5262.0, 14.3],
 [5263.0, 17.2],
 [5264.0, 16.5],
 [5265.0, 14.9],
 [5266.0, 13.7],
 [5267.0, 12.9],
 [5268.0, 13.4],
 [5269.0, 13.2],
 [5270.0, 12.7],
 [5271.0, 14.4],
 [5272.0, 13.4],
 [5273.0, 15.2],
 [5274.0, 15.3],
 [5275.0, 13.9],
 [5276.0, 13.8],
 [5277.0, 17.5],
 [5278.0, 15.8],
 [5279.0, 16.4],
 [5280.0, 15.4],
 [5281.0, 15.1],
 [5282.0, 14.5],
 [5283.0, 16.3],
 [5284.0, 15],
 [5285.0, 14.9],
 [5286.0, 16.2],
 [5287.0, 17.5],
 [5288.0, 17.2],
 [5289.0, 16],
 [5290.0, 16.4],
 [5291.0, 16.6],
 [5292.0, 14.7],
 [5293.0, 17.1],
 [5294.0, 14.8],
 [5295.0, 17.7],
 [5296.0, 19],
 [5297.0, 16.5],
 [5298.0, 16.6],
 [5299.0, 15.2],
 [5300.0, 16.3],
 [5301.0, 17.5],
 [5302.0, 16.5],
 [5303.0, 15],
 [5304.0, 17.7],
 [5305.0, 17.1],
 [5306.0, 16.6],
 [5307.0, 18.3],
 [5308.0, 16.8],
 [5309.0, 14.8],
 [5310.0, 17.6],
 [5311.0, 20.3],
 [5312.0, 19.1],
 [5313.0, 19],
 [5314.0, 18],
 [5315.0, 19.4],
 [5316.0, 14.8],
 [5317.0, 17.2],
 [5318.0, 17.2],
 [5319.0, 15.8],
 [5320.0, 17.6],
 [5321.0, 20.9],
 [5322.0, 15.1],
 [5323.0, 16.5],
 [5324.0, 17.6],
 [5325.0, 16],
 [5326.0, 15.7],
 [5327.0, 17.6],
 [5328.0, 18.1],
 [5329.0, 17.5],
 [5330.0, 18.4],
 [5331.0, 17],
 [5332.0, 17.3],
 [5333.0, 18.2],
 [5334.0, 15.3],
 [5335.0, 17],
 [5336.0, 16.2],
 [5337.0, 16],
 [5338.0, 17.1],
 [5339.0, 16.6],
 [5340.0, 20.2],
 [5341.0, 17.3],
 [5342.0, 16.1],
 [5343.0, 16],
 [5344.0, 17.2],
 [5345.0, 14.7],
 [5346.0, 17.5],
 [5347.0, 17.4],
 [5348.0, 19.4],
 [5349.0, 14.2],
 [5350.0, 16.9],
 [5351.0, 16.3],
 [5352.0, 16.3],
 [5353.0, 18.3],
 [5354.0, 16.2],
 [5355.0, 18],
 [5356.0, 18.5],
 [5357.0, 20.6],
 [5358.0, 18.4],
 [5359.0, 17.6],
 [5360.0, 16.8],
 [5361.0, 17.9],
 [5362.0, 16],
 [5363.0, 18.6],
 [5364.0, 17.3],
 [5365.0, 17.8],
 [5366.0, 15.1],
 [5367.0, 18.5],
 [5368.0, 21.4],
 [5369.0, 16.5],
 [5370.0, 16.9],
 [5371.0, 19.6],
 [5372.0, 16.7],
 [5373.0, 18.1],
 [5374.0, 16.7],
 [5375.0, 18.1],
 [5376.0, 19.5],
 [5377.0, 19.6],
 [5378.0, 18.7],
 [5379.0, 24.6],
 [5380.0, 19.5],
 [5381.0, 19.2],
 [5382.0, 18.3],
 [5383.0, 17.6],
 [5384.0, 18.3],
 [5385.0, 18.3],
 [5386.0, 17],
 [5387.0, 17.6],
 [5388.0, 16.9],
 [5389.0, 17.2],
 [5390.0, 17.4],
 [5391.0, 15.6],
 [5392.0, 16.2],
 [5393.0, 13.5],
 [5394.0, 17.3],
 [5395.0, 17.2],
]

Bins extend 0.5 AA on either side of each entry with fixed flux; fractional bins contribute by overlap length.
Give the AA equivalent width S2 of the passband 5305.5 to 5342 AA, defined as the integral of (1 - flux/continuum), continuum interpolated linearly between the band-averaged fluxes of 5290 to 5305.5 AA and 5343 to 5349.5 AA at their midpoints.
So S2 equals -1.5 AA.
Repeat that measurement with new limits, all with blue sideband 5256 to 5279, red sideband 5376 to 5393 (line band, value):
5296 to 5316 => -1.6 AA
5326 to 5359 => -0.4 AA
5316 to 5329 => -0.5 AA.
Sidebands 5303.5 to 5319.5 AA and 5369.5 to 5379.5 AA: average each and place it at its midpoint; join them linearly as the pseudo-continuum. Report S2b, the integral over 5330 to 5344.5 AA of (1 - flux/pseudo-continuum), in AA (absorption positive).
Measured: 0.8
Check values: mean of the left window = 17.5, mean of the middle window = 17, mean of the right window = 18.9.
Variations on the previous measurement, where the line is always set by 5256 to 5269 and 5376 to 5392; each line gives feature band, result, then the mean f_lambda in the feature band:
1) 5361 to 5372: 0.1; 17.7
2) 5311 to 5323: -0.8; 17.7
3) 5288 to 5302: -0.5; 16.5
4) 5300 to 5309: -0.3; 16.8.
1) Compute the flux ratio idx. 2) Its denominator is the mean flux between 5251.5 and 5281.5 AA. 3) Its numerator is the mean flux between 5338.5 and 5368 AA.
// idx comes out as 1.14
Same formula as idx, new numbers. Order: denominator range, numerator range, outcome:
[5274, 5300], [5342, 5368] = 1.08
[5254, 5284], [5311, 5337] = 1.15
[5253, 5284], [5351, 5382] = 1.20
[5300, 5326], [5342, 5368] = 1.00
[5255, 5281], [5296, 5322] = 1.15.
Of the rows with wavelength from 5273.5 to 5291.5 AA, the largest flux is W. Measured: 17.5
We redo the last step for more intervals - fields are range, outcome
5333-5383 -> 24.6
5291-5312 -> 20.3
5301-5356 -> 20.9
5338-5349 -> 20.2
